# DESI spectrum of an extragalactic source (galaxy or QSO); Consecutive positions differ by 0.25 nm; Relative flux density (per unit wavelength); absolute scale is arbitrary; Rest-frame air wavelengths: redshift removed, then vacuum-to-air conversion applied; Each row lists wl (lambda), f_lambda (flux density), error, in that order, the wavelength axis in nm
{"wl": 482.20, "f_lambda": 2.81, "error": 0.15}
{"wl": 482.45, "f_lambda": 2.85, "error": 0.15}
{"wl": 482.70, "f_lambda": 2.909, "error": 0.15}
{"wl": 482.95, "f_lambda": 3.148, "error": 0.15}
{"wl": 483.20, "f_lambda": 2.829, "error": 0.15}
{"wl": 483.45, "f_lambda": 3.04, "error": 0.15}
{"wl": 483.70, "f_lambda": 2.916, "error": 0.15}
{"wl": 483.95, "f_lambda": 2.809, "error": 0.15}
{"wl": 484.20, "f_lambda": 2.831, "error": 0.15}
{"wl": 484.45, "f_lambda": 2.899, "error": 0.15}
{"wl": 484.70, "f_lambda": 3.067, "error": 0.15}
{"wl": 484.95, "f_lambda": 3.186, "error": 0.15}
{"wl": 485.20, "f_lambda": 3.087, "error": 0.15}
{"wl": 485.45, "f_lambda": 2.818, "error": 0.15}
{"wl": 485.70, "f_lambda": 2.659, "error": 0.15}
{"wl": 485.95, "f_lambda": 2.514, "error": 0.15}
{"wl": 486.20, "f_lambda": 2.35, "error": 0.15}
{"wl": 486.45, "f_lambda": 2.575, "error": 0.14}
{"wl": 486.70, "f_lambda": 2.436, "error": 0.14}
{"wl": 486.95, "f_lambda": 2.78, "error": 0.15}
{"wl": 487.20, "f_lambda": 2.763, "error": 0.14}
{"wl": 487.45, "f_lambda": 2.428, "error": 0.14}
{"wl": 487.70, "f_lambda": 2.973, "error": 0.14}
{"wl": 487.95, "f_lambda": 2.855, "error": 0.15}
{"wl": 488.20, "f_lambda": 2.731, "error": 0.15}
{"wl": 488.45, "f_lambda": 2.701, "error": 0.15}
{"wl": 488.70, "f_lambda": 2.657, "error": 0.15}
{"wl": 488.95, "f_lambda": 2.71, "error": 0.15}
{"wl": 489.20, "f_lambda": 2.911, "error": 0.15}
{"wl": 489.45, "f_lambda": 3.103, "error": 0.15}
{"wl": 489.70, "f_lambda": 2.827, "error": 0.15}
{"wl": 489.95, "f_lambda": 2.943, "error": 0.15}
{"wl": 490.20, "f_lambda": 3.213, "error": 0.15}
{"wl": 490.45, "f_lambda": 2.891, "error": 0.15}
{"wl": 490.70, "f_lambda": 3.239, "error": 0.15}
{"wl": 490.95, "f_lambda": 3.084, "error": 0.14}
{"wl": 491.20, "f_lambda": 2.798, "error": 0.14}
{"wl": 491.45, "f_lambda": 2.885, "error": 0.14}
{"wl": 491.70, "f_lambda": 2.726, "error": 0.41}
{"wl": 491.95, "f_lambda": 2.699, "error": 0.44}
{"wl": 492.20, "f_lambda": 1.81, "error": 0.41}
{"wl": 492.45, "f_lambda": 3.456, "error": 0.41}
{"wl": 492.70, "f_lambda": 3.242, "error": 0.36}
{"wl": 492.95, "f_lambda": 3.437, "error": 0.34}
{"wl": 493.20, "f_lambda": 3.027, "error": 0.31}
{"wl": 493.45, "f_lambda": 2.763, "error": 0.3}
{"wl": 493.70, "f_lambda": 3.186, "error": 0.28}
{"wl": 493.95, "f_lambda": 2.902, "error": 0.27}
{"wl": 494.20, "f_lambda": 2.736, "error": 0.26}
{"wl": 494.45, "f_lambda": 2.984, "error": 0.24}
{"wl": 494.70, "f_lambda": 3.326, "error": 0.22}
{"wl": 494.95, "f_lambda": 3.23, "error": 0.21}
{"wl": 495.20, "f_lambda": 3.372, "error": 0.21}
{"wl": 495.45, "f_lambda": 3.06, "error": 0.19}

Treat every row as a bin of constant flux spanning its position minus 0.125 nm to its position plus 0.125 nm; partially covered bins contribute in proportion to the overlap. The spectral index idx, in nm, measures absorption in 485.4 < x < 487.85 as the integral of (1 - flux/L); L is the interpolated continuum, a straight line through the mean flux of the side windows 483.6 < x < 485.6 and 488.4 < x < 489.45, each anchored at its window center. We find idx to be 0.21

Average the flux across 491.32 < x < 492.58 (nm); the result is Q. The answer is 2.72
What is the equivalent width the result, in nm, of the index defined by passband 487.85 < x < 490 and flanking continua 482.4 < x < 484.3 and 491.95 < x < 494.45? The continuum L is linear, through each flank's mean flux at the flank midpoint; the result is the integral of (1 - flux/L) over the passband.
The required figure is 0.080 nm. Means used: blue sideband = 2.92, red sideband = 2.94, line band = 2.82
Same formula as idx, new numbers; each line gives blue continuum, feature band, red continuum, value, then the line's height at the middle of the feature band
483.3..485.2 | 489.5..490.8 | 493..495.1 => -0.01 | 3.01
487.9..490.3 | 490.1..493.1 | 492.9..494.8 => -0.01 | 2.95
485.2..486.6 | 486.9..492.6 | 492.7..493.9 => 0.07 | 2.88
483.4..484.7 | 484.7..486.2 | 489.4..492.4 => 0.04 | 2.9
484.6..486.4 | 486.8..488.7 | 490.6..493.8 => 0.07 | 2.85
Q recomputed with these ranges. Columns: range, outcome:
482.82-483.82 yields 2.98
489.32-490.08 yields 2.96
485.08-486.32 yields 2.69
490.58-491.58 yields 3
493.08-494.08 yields 2.97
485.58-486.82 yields 2.51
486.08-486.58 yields 2.46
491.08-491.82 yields 2.8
